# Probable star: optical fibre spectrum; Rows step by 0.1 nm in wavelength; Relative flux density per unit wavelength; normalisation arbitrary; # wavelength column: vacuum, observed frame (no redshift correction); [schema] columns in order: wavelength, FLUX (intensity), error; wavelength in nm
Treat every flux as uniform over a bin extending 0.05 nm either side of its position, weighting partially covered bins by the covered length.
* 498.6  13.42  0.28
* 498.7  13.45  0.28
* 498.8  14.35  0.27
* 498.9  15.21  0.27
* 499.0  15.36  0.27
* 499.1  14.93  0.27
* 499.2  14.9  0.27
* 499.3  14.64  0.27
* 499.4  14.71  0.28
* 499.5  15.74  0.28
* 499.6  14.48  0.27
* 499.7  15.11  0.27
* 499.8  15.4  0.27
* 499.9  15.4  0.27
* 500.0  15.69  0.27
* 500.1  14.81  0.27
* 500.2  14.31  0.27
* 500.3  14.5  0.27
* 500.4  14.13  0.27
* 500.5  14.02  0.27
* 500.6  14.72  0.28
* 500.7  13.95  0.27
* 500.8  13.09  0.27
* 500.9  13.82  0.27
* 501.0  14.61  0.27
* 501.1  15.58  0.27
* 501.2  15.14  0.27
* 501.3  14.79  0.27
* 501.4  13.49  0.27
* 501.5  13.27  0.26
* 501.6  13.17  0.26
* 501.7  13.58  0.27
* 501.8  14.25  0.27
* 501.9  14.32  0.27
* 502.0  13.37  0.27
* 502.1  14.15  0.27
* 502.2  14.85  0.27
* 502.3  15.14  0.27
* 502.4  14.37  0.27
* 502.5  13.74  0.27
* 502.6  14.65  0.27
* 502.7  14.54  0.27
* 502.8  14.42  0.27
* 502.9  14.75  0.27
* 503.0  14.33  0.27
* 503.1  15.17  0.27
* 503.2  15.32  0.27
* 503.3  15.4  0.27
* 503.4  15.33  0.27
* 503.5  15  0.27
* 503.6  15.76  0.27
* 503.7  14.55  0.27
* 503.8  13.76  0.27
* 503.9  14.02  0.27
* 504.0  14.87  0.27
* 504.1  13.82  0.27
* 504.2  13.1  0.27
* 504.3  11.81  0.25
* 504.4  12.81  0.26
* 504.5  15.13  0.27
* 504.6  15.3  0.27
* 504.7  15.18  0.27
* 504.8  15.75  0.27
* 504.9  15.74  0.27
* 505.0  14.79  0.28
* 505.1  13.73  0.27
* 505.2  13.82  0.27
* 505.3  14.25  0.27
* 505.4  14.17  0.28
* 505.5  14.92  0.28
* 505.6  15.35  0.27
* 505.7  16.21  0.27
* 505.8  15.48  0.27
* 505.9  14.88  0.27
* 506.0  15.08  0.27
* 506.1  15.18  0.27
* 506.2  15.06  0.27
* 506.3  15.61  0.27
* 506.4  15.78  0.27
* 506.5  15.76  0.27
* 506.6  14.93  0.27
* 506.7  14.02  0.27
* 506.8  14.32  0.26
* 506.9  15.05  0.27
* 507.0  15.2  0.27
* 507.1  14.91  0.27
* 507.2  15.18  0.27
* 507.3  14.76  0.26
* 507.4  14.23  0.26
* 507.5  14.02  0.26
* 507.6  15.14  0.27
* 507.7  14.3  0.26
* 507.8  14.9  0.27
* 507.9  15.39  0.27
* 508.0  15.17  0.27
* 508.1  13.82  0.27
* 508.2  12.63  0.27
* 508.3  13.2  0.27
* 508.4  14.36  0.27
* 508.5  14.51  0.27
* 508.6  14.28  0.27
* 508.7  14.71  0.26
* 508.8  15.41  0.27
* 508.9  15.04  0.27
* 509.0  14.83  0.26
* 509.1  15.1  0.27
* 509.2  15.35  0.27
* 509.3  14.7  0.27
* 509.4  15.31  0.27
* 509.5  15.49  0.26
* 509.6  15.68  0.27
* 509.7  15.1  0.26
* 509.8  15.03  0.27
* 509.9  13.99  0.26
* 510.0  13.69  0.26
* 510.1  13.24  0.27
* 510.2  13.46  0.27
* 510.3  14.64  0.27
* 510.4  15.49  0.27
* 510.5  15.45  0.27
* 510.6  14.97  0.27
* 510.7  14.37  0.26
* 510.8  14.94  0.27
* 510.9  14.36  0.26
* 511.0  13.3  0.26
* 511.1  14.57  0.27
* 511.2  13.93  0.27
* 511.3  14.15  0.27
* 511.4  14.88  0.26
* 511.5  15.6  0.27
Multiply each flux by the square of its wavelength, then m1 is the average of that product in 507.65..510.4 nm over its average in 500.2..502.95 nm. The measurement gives 1.1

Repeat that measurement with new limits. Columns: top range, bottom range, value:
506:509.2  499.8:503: 1.05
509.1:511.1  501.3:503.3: 1.06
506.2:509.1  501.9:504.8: 1.03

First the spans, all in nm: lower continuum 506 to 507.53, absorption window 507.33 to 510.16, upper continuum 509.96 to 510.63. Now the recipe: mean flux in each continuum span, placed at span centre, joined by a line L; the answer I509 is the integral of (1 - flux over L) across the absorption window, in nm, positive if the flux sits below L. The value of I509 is 0.01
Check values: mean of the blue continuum 15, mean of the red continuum 14.4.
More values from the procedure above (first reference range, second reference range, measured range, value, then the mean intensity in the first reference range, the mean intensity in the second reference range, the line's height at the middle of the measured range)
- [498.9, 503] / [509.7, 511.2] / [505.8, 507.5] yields -0.06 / 14.5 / 14.4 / 14.4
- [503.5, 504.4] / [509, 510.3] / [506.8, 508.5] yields -0.01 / 14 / 14.7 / 14.4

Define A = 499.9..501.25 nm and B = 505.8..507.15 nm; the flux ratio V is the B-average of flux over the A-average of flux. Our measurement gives 1.04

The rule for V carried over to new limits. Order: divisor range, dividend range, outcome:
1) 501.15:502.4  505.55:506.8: 1.08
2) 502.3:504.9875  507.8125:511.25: 1.00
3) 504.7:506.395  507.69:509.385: 0.97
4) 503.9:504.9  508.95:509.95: 1.06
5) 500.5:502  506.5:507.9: 1.05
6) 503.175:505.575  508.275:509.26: 1.01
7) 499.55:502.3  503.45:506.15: 1.02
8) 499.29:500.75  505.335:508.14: 1.01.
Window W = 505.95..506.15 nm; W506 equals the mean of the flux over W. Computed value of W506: 15.1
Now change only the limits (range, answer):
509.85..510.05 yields 13.8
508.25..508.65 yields 14.1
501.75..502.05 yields 14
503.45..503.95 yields 14.6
